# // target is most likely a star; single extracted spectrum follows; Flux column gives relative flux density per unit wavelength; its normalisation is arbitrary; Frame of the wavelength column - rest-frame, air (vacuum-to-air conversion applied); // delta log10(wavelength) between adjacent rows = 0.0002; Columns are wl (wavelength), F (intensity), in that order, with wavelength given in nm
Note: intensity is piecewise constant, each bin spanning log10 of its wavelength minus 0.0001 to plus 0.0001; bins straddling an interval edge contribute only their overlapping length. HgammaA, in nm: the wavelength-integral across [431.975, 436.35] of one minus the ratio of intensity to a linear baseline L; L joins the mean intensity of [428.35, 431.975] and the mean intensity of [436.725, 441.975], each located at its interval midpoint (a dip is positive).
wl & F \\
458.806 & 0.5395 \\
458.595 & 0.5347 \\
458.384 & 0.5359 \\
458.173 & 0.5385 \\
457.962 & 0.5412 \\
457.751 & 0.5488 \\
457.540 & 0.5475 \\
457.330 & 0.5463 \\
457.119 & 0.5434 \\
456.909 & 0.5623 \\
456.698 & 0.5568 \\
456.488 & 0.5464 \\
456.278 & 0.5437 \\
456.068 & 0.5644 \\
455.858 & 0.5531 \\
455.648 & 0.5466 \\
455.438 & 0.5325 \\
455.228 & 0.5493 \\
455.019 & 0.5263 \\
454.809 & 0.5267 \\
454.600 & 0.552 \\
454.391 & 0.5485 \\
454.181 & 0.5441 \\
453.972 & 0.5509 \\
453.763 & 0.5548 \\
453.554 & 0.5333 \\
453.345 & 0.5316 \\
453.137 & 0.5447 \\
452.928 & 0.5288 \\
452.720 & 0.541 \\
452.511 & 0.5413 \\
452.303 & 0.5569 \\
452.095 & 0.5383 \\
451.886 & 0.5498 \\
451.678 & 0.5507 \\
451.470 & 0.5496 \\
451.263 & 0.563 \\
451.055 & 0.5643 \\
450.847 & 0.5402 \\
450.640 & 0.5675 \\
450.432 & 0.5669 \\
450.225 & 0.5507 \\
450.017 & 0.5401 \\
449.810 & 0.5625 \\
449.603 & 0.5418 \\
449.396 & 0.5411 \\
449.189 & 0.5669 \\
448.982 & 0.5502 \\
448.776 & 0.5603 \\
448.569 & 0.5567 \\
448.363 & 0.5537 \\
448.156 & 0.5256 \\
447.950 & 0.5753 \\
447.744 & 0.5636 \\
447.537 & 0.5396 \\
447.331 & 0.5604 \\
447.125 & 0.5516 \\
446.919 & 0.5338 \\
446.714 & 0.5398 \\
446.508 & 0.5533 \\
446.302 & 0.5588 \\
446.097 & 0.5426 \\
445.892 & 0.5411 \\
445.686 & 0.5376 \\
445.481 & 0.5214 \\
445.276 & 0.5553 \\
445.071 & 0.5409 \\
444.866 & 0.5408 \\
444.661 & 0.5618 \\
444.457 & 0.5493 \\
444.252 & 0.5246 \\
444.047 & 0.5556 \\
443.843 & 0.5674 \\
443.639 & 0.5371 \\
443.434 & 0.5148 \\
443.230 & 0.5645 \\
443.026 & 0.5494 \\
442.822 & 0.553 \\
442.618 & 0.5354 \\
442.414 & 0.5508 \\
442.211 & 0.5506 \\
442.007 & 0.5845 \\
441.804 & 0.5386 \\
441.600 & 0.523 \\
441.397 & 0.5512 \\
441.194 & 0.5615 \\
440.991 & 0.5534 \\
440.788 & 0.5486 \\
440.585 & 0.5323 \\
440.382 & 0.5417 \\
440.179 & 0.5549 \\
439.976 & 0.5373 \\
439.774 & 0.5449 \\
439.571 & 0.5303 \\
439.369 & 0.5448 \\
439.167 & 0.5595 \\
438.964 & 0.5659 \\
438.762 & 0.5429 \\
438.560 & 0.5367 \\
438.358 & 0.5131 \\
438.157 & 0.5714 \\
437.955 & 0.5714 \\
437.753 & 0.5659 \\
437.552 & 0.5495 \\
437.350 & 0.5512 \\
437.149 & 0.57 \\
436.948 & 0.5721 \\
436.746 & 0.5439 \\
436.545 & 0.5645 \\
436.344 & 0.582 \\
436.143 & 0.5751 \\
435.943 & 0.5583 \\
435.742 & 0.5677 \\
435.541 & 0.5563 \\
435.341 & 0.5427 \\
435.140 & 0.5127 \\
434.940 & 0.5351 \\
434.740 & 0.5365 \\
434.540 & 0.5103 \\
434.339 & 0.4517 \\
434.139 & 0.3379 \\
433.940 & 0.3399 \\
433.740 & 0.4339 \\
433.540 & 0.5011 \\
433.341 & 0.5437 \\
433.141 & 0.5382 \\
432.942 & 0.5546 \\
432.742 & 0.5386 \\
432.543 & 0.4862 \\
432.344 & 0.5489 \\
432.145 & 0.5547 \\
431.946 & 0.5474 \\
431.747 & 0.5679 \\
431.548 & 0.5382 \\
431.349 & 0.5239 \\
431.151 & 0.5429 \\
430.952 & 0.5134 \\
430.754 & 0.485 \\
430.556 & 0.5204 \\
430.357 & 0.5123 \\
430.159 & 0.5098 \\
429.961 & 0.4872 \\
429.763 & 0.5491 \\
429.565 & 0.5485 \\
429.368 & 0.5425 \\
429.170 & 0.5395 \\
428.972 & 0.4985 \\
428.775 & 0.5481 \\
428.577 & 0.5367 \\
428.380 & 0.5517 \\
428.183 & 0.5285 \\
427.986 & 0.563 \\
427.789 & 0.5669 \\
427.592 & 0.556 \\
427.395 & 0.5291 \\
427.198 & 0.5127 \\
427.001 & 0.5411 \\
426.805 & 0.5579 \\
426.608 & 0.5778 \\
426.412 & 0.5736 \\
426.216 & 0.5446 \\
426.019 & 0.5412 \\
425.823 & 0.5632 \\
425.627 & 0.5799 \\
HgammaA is 0.202 nm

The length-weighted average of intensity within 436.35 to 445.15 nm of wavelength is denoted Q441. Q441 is 0.55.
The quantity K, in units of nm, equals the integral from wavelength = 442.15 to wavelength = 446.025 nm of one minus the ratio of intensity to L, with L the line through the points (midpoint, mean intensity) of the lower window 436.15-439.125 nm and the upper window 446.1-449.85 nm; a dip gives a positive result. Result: 0.06 nm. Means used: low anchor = 0.558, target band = 0.545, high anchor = 0.552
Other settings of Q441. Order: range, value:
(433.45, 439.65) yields 0.529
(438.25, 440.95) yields 0.543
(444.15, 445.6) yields 0.542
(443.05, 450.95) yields 0.549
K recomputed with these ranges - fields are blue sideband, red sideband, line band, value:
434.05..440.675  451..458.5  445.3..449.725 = -0.04 nm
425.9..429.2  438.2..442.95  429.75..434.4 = 0.35 nm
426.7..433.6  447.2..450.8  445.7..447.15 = 0.02 nm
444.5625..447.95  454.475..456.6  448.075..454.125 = -0.04 nm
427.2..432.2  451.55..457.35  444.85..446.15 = 0.00 nm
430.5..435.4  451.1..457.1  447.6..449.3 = -0.06 nm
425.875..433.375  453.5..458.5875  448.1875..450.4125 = -0.04 nm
